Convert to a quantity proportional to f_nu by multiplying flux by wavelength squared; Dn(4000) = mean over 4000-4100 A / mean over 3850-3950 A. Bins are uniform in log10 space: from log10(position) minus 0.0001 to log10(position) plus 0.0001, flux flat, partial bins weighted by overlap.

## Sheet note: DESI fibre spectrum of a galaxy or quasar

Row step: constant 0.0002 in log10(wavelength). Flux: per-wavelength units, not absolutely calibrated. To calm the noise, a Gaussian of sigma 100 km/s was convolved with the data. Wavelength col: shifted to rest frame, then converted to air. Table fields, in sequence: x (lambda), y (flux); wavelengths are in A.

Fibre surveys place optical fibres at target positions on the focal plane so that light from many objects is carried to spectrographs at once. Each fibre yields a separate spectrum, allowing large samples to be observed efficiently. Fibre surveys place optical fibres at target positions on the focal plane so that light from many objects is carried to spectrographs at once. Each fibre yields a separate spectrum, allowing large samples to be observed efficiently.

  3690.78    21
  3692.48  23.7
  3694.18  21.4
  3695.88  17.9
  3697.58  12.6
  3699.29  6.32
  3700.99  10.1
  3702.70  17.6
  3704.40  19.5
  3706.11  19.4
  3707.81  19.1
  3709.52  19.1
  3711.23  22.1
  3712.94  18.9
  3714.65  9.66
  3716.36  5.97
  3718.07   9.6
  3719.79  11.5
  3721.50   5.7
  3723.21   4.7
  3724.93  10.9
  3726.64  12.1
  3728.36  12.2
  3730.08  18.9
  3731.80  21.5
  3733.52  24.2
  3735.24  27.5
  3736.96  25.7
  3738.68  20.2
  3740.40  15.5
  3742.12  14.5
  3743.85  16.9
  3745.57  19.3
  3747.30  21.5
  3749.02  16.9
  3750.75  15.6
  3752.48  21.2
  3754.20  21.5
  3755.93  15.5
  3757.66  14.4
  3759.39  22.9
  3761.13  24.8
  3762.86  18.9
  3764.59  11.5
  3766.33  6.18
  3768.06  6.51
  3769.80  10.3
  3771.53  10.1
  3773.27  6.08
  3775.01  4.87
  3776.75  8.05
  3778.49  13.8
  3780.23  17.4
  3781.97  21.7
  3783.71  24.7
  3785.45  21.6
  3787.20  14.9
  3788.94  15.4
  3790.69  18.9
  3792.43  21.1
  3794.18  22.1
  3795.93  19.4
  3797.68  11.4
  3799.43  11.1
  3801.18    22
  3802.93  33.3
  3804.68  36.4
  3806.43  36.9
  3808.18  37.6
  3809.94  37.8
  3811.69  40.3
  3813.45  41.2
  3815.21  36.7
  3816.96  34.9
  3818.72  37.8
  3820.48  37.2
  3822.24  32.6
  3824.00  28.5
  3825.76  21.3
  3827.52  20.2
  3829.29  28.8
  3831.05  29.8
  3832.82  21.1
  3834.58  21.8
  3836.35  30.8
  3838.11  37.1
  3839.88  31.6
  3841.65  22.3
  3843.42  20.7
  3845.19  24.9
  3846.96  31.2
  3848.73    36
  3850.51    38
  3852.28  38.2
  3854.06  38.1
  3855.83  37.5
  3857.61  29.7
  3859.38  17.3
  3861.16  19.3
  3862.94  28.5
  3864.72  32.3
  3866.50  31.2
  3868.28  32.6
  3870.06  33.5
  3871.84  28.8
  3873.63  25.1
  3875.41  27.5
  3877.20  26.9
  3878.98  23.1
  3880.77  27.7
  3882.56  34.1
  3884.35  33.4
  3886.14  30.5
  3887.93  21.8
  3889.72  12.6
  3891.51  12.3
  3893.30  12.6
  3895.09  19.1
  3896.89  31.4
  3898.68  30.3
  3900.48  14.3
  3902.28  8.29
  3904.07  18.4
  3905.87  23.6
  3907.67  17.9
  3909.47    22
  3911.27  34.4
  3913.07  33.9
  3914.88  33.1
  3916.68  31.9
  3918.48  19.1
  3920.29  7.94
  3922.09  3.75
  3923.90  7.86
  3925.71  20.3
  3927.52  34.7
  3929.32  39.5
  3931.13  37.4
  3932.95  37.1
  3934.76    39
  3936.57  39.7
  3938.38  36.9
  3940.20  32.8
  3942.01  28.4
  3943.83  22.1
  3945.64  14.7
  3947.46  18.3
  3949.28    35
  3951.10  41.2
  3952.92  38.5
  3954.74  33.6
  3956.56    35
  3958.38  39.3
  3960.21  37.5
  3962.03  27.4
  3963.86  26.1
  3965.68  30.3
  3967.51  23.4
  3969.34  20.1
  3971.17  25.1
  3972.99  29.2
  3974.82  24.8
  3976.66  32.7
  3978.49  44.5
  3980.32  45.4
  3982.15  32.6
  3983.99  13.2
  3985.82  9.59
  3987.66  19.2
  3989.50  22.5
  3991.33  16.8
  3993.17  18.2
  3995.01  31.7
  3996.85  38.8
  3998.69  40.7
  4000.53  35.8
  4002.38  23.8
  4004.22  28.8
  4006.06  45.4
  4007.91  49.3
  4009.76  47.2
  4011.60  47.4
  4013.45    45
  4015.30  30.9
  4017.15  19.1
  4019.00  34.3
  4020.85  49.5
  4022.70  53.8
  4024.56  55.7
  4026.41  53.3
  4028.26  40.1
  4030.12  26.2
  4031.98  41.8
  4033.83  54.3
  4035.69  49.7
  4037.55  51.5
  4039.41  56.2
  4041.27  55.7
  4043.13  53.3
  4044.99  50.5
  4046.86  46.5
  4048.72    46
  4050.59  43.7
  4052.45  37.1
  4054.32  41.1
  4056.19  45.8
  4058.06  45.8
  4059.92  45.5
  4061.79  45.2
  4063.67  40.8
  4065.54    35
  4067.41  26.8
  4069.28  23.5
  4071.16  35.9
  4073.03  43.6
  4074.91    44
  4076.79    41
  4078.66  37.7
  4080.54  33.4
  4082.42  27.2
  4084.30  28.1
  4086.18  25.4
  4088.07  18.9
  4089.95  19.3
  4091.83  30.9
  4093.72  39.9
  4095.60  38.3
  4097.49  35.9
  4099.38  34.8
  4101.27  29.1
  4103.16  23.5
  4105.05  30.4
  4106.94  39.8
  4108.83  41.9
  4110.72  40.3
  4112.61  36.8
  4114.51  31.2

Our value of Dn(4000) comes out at 1.63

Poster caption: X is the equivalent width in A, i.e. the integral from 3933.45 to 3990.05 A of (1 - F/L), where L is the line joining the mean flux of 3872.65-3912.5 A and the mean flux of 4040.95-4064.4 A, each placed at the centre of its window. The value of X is 4.9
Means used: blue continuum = 23.2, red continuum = 45.7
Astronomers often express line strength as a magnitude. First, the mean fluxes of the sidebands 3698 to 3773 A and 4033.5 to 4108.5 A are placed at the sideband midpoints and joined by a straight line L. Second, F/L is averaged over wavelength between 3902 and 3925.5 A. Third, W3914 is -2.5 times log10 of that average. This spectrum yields 0.331 mag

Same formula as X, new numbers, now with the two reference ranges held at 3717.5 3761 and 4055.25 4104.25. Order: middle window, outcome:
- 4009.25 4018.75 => -1.9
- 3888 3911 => 5.6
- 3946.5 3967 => -3.3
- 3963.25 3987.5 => 1.5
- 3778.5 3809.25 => -4.1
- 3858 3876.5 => -3.2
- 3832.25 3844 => -2.5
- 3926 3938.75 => -4.8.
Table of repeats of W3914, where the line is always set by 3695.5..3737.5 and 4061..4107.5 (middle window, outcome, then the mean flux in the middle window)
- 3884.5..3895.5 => 0.23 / 19.1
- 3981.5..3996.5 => 0.33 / 21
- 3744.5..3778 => 0.18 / 14.5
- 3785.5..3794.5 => 0.01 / 18.5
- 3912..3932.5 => 0.01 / 24.9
